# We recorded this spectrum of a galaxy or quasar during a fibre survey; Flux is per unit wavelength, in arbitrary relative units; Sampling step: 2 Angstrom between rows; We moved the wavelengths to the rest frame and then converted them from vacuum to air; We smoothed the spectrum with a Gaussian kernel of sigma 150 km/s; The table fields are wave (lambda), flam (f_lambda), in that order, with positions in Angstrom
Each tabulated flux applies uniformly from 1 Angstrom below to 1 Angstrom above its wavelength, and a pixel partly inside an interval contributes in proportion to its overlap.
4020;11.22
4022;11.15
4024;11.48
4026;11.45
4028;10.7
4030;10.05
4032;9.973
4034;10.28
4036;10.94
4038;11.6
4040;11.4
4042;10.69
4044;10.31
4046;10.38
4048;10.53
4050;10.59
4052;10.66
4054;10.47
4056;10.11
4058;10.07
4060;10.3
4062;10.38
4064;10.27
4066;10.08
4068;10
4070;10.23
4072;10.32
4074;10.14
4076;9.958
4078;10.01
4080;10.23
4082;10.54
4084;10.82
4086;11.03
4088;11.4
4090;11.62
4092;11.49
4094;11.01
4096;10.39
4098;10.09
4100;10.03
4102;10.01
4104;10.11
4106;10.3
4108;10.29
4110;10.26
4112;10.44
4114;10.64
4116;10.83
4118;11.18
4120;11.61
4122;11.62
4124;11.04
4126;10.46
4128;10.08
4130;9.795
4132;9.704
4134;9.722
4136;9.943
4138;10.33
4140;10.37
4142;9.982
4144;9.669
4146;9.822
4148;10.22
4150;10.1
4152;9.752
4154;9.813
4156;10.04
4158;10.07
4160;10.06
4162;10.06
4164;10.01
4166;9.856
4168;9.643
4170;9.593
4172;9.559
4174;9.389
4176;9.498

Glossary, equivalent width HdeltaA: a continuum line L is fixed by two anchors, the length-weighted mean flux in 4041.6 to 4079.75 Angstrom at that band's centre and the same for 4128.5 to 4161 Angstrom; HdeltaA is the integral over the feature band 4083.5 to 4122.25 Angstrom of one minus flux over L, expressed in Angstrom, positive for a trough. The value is -2.4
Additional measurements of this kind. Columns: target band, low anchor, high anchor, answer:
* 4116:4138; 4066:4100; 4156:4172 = -0.7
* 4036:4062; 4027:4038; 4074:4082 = -0.6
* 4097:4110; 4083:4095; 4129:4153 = 0.9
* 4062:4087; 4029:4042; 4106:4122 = 1.0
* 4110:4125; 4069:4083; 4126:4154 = -1.4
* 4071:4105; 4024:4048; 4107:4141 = 0.2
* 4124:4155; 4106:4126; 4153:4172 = 1.0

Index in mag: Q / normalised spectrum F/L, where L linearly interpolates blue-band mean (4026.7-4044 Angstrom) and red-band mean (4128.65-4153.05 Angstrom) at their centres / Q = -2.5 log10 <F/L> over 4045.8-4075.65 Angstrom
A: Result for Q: 0.02 mag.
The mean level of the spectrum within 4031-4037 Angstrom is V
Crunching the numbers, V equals 10.4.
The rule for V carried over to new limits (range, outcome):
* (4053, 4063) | 10.3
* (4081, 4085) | 10.7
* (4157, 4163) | 10.1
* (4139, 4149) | 10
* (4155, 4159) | 10.1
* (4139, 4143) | 10.2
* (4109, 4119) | 10.7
